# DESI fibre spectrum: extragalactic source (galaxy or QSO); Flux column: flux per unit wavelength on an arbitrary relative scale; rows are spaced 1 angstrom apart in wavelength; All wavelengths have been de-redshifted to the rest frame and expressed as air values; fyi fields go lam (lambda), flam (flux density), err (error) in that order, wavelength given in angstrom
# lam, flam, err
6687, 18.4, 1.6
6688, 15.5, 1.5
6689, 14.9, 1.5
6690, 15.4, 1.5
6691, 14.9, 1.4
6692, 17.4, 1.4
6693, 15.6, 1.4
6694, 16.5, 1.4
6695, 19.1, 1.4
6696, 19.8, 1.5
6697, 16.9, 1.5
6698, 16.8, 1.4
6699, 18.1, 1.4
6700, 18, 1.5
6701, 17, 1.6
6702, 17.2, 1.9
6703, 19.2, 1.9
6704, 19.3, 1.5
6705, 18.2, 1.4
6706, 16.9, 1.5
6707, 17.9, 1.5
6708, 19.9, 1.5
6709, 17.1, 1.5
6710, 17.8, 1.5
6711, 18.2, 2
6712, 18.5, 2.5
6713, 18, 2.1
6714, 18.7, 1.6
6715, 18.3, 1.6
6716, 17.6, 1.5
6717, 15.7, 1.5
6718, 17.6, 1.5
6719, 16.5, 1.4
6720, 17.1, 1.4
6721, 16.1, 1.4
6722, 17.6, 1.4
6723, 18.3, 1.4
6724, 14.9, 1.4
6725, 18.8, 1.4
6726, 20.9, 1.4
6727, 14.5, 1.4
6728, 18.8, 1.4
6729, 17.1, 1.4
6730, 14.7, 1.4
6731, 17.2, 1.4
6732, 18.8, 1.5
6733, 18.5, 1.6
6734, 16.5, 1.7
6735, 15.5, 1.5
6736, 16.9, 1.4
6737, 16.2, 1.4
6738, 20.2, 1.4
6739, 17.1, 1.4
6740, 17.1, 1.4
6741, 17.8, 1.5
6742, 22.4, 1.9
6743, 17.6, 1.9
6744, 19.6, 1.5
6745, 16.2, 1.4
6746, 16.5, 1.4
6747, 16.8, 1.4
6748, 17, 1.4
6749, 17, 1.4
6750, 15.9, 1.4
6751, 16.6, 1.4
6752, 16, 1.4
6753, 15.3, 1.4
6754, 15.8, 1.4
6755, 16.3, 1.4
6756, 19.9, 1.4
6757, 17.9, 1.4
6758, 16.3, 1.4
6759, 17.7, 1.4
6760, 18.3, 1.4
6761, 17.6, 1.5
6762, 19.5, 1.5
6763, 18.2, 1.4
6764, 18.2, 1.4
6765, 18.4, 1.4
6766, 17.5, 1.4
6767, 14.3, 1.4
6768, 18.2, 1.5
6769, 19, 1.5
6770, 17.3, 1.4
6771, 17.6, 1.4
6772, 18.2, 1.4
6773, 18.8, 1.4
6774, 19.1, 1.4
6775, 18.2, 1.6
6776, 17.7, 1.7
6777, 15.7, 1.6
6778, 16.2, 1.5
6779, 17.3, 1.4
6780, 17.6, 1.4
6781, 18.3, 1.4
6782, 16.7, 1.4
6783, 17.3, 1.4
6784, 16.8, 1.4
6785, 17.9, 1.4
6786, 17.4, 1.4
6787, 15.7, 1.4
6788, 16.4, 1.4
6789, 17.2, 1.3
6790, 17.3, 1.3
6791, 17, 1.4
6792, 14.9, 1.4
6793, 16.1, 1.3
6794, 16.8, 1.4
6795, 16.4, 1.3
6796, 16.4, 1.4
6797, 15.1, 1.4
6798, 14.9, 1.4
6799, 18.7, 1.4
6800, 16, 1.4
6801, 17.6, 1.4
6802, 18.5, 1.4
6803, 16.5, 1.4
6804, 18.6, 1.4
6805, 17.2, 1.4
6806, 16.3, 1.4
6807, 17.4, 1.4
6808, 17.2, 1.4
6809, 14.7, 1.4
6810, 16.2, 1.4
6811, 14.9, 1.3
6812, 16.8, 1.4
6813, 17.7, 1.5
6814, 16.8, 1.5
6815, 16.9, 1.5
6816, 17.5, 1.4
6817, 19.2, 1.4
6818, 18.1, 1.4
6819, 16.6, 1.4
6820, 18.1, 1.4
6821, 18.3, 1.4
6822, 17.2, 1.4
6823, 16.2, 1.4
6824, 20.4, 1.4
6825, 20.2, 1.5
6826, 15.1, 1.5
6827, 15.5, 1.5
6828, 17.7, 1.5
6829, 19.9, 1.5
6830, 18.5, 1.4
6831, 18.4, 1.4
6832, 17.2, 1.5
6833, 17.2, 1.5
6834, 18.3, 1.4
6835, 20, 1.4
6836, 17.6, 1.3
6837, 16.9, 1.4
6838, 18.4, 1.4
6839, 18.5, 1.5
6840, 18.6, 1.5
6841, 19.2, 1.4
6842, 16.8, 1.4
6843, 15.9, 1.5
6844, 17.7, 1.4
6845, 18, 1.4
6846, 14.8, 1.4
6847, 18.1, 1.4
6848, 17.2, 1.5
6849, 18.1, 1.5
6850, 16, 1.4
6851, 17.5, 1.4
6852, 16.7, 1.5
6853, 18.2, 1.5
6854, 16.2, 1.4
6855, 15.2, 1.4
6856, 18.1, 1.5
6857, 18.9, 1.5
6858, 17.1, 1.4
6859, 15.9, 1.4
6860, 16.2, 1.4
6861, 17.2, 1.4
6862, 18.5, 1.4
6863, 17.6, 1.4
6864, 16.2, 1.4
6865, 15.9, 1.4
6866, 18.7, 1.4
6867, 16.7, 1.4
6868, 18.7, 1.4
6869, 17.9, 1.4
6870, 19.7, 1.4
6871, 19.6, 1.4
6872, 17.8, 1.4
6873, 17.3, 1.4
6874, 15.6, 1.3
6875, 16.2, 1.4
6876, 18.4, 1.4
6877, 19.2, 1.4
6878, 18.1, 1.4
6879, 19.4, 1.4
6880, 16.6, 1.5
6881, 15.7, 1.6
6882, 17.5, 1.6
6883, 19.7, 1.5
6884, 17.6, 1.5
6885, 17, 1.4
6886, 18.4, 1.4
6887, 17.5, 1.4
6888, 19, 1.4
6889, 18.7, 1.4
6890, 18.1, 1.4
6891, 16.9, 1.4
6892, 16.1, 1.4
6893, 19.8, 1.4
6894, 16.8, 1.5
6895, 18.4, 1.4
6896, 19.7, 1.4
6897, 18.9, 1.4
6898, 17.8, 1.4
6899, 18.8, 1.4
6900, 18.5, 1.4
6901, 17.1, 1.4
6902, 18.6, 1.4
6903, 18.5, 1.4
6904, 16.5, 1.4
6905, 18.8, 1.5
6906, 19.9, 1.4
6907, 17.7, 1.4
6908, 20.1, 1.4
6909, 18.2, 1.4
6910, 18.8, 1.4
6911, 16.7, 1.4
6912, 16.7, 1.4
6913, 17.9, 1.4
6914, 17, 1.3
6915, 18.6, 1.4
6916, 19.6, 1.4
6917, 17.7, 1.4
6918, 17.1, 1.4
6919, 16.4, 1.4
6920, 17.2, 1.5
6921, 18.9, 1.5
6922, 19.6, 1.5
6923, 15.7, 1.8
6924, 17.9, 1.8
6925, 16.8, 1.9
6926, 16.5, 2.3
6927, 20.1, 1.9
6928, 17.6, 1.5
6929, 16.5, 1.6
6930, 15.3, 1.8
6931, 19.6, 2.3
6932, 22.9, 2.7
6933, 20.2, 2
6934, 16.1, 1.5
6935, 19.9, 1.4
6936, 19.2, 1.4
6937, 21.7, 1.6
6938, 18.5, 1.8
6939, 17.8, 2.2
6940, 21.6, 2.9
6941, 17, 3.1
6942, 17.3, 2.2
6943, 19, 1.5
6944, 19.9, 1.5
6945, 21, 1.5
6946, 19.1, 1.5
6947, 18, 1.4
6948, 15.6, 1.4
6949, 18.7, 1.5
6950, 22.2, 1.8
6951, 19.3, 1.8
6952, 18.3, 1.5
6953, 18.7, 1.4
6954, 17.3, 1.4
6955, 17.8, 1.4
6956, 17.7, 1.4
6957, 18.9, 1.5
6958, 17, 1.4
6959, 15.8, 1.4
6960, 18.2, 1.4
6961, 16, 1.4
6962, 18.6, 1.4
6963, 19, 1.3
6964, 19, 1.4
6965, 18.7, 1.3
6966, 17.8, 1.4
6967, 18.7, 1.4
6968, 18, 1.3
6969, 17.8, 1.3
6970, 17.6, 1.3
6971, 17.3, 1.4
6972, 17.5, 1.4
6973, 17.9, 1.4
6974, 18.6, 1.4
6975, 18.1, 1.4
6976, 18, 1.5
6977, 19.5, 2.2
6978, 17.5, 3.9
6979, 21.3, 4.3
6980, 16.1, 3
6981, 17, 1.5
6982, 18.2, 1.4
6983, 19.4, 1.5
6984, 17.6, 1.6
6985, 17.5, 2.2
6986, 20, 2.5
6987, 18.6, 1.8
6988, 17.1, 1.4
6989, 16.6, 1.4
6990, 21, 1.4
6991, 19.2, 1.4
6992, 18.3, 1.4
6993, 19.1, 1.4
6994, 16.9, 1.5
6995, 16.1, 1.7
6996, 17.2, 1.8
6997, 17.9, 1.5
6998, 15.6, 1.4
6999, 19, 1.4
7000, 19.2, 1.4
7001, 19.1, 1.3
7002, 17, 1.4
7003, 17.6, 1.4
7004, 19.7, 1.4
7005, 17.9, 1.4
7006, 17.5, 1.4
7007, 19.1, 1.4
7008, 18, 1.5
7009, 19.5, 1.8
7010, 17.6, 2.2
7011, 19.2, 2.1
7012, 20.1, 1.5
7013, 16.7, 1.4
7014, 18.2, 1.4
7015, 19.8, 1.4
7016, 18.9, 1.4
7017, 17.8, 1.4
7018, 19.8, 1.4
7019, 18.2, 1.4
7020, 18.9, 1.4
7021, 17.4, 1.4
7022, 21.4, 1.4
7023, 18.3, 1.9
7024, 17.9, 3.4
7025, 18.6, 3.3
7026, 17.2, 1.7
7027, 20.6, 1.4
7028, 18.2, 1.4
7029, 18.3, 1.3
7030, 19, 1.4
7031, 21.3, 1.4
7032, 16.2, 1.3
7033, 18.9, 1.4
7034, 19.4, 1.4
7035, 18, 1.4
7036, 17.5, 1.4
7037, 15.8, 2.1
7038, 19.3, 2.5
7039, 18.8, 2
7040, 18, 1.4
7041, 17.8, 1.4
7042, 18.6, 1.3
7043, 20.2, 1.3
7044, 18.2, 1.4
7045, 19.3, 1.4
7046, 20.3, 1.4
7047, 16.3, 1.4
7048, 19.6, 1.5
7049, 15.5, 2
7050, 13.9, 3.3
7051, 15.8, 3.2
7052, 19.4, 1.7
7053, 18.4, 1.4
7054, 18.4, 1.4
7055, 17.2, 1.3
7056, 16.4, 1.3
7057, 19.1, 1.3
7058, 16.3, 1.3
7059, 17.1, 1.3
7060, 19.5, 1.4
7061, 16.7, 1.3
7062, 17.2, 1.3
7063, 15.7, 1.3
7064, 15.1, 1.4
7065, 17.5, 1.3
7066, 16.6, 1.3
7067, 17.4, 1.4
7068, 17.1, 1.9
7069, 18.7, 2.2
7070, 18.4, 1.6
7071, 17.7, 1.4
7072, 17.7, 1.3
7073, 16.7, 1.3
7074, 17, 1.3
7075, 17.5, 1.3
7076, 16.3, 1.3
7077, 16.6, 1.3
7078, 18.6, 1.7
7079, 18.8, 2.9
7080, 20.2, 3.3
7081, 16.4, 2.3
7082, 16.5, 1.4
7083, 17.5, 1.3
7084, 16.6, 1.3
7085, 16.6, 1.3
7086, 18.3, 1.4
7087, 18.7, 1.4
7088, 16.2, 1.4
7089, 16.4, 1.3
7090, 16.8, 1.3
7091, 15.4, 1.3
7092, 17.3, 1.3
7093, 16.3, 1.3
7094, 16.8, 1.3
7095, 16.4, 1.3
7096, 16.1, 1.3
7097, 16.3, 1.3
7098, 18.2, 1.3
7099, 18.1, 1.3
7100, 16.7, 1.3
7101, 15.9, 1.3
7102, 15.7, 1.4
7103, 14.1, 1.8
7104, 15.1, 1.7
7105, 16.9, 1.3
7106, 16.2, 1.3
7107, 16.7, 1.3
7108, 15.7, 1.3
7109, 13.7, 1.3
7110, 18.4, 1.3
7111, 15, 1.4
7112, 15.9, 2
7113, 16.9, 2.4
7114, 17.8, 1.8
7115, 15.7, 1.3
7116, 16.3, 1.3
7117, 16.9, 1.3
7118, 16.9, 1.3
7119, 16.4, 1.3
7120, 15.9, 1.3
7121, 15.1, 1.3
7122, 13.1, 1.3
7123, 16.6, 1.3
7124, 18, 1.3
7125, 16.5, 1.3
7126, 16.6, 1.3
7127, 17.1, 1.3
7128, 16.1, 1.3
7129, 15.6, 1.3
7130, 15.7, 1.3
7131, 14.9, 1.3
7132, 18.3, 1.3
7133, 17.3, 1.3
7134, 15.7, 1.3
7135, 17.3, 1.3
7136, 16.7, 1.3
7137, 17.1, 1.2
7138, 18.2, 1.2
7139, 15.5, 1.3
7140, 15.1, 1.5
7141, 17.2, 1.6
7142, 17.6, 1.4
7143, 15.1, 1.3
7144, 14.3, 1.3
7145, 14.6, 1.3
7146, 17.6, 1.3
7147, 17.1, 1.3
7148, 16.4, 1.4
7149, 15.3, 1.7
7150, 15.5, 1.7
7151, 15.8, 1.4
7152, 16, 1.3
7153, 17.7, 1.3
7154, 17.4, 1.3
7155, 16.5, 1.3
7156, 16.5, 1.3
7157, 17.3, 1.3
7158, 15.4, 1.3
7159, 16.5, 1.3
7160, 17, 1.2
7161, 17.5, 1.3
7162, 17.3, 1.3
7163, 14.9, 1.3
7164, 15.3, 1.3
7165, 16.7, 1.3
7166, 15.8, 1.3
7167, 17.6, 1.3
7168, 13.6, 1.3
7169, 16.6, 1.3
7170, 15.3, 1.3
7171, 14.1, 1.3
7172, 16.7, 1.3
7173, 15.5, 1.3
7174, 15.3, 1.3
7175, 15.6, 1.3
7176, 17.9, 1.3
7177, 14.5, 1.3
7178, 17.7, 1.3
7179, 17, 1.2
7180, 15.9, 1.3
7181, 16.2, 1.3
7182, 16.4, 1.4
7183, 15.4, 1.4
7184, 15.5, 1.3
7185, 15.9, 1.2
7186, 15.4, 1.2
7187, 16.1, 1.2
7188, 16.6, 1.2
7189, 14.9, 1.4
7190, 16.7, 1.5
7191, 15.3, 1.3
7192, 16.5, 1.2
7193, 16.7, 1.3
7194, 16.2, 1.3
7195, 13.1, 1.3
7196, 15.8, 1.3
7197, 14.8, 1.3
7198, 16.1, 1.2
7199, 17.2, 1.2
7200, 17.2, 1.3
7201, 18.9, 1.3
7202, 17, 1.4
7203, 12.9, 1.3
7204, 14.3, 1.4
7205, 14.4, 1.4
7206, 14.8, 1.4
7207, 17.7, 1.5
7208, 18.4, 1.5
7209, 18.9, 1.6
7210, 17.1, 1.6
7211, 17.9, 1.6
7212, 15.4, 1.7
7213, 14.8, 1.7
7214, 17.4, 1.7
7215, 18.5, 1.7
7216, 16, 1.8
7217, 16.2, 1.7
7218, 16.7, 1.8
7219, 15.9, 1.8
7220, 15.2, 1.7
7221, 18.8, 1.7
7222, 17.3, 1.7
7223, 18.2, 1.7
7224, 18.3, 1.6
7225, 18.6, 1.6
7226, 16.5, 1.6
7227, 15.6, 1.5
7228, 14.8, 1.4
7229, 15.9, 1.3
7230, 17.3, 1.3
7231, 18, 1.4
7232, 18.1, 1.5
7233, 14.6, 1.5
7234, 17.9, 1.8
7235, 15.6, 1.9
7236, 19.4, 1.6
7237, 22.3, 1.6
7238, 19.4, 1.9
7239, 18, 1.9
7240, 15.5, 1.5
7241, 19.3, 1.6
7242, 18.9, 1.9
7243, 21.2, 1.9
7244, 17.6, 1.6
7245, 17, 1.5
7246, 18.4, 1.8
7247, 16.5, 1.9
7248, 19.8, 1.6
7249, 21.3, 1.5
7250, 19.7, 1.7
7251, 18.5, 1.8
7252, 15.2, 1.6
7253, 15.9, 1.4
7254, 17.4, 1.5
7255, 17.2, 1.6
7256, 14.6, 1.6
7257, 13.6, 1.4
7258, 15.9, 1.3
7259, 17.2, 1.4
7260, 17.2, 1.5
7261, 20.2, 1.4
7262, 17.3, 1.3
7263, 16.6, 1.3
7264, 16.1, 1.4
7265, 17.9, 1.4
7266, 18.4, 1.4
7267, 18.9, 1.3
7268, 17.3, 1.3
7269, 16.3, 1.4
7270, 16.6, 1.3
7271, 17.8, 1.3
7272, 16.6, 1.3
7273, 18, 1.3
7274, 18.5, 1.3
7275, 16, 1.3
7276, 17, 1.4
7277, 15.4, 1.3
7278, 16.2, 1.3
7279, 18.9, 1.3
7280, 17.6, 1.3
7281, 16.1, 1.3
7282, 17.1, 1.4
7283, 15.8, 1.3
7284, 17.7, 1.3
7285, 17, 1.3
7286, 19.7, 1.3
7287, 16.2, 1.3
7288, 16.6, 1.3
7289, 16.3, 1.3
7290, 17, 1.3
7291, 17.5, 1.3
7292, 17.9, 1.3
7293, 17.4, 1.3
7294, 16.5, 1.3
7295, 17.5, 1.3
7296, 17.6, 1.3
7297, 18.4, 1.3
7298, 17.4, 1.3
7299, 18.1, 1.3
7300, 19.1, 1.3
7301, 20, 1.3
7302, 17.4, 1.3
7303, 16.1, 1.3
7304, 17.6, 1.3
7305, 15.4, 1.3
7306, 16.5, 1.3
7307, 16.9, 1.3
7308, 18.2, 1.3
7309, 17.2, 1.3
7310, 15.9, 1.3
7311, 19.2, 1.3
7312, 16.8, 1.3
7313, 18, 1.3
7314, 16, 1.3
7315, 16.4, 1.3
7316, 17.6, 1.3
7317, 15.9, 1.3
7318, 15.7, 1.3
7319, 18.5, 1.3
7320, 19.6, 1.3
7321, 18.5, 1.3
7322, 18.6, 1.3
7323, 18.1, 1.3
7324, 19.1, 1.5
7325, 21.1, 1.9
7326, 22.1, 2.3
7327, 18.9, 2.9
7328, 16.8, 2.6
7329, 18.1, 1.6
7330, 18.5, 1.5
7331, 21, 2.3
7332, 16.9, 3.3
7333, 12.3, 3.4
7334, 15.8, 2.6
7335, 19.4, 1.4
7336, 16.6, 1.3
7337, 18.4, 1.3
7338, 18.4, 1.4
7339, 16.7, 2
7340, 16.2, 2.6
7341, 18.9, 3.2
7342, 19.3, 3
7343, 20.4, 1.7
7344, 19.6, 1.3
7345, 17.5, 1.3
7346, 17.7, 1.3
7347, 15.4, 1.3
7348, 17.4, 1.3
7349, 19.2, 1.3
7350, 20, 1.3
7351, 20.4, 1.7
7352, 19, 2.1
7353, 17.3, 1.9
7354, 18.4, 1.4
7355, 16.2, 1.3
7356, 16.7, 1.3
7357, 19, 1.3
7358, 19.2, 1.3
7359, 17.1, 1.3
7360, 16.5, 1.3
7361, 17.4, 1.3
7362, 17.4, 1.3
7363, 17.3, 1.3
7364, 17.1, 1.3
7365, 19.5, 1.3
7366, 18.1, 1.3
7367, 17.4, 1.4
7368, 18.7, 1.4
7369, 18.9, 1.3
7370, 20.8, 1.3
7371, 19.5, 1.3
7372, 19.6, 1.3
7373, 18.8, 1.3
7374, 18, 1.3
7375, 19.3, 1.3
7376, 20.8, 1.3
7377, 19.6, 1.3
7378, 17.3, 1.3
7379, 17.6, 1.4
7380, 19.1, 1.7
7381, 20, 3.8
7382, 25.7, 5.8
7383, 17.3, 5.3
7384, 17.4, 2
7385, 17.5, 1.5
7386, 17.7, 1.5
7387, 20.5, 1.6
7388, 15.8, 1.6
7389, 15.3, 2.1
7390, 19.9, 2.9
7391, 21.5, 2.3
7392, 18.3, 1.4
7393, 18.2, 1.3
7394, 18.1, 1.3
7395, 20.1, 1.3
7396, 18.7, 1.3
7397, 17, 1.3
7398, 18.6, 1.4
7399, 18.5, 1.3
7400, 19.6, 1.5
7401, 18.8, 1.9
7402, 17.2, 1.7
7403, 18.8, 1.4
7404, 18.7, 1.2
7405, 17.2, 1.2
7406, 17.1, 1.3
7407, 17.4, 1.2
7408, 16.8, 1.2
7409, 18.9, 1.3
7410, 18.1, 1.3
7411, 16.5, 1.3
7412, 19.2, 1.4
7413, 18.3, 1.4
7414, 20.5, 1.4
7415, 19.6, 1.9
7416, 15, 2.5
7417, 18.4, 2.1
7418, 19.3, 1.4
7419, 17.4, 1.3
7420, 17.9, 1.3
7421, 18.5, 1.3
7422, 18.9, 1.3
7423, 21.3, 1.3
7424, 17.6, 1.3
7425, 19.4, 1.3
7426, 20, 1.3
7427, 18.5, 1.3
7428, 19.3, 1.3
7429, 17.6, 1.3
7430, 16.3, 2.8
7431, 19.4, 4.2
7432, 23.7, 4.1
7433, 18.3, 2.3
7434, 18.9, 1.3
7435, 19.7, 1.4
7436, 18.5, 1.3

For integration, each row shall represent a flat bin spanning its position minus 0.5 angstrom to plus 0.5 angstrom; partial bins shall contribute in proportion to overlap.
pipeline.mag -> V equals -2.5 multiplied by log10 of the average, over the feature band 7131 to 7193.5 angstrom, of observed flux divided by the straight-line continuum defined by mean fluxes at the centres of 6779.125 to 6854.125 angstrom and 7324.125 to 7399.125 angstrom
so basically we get 0.11 mag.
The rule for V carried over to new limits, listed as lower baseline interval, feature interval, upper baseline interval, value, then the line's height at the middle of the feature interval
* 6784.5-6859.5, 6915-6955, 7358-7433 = -0.06 mag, 17.5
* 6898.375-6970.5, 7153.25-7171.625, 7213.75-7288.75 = 0.09 mag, 17.6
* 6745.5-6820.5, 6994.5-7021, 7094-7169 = -0.10 mag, 16.6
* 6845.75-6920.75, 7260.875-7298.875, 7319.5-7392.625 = 0.06 mag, 18.3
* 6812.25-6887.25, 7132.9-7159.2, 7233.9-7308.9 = 0.07 mag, 17.5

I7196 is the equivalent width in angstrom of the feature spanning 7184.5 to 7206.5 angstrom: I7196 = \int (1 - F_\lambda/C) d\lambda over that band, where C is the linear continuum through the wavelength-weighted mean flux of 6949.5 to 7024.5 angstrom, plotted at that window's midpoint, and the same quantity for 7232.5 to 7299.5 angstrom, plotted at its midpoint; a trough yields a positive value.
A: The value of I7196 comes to 2.4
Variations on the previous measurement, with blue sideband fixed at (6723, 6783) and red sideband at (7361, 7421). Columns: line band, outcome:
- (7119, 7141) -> 2.1 angstrom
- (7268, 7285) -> 1.2 angstrom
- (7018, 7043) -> -0.9 angstrom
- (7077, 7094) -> 0.7 angstrom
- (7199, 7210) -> 1.0 angstrom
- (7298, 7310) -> 0.6 angstrom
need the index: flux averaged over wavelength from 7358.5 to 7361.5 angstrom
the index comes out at 17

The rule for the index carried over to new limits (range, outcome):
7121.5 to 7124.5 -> 15.9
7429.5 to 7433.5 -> 19.4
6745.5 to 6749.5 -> 16.8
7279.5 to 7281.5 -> 16.9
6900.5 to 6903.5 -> 18.1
